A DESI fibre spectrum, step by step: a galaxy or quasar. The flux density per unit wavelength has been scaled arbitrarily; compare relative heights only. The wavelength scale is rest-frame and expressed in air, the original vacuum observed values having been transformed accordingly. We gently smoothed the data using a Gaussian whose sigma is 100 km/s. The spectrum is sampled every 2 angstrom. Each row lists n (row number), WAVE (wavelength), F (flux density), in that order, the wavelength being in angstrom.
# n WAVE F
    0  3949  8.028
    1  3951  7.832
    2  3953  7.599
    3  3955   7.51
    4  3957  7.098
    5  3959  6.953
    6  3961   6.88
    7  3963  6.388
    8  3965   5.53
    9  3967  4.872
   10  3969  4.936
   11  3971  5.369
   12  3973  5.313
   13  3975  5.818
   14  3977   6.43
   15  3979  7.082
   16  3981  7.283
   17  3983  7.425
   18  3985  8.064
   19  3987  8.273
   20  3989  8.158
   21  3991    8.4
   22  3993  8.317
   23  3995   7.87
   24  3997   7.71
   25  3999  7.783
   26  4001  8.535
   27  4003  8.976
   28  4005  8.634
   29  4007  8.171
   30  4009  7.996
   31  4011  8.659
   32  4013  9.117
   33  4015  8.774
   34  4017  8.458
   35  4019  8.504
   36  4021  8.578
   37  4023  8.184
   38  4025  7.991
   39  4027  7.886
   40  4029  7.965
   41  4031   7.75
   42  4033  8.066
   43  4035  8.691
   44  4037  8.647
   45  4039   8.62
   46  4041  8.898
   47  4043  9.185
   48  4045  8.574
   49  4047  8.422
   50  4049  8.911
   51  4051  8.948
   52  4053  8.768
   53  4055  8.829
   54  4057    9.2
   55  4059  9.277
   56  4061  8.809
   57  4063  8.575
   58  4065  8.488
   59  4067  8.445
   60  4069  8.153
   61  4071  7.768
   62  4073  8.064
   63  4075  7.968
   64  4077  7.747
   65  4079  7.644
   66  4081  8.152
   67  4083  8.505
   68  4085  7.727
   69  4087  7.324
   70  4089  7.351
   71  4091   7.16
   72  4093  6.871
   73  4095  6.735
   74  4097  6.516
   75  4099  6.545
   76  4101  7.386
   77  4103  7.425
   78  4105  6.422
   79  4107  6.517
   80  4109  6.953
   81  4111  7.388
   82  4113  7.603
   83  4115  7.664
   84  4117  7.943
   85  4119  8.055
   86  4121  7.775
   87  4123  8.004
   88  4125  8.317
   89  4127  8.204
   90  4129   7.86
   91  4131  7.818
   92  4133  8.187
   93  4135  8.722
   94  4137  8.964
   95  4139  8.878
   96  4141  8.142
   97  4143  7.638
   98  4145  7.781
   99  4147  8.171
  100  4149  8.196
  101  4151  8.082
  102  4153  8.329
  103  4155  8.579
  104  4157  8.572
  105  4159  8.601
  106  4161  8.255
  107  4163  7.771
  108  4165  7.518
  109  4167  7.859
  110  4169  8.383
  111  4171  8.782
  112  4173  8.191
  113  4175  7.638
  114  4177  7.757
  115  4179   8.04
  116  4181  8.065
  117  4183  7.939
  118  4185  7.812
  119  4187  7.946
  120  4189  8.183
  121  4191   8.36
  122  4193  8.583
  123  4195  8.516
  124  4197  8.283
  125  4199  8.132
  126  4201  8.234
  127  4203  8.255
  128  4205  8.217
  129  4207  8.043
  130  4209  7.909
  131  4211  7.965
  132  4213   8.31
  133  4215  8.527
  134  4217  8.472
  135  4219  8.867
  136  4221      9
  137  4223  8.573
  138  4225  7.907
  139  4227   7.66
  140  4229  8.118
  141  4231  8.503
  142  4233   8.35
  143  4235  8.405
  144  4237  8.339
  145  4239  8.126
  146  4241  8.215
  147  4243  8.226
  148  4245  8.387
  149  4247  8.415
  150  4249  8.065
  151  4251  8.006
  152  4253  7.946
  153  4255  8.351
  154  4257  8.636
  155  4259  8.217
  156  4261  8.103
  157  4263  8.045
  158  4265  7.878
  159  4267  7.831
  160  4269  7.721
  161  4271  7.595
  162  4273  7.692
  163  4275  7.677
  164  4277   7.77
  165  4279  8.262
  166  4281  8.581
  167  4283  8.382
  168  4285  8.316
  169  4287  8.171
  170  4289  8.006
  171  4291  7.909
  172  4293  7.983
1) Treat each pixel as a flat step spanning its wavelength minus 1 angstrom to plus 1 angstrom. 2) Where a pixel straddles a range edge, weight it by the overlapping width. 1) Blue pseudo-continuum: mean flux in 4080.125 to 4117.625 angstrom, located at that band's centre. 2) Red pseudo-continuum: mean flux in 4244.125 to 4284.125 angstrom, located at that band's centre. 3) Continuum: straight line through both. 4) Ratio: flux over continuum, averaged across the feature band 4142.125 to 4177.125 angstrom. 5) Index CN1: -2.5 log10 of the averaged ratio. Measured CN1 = -0.078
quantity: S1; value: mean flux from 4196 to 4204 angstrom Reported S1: 8.23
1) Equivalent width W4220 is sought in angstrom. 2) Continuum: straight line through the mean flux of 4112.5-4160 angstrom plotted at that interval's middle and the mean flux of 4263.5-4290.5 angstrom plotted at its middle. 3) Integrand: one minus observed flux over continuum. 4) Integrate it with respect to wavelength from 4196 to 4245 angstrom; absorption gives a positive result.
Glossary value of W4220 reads -1.30 angstrom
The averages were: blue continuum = 8.18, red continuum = 7.99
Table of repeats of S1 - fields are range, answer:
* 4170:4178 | 8.09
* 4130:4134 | 8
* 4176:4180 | 7.9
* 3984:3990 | 8.16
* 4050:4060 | 9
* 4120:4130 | 8.03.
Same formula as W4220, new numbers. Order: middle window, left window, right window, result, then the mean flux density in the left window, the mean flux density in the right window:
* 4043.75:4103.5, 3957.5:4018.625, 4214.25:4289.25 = -2.78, 7.41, 8.19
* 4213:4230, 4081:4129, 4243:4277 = -1.08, 7.43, 8.03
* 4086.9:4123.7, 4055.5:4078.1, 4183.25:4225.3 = 5.02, 8.41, 8.29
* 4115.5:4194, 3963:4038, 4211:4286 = -1.49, 7.66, 8.2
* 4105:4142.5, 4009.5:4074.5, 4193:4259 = 2.31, 8.53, 8.28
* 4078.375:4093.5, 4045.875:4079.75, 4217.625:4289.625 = 1.48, 8.48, 8.18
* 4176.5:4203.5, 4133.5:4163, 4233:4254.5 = 0.41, 8.33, 8.22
